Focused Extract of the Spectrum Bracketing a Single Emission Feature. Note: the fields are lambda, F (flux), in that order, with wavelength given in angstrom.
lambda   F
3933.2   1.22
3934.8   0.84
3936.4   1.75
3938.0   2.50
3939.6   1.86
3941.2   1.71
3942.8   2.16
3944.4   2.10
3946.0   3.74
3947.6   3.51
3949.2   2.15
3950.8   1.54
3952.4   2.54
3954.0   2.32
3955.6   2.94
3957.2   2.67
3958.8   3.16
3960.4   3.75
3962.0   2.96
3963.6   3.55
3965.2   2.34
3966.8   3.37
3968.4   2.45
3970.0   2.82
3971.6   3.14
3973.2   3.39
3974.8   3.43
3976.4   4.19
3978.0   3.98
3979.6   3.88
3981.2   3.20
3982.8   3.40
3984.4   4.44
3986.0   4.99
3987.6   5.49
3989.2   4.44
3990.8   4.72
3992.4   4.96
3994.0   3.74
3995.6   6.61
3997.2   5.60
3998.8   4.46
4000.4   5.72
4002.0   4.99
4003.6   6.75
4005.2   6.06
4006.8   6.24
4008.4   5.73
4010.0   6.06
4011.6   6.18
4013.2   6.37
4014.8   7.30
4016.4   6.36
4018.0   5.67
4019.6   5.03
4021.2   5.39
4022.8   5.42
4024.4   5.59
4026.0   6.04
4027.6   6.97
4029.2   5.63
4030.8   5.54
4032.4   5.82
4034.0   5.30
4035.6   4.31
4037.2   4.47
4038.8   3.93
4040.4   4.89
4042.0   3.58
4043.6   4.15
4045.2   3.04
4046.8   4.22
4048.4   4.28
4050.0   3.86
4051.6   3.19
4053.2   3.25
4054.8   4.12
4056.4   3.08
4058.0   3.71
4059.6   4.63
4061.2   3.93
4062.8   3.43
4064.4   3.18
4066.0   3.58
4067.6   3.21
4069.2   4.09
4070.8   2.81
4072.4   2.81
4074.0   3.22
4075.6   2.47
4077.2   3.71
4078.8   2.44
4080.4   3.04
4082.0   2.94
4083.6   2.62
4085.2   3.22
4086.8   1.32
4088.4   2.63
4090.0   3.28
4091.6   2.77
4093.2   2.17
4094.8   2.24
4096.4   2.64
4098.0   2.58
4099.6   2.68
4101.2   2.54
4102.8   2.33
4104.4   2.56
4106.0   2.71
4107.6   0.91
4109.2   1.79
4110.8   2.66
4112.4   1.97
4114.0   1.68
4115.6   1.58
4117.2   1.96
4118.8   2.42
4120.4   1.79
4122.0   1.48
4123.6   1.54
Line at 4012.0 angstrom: C IV 1549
